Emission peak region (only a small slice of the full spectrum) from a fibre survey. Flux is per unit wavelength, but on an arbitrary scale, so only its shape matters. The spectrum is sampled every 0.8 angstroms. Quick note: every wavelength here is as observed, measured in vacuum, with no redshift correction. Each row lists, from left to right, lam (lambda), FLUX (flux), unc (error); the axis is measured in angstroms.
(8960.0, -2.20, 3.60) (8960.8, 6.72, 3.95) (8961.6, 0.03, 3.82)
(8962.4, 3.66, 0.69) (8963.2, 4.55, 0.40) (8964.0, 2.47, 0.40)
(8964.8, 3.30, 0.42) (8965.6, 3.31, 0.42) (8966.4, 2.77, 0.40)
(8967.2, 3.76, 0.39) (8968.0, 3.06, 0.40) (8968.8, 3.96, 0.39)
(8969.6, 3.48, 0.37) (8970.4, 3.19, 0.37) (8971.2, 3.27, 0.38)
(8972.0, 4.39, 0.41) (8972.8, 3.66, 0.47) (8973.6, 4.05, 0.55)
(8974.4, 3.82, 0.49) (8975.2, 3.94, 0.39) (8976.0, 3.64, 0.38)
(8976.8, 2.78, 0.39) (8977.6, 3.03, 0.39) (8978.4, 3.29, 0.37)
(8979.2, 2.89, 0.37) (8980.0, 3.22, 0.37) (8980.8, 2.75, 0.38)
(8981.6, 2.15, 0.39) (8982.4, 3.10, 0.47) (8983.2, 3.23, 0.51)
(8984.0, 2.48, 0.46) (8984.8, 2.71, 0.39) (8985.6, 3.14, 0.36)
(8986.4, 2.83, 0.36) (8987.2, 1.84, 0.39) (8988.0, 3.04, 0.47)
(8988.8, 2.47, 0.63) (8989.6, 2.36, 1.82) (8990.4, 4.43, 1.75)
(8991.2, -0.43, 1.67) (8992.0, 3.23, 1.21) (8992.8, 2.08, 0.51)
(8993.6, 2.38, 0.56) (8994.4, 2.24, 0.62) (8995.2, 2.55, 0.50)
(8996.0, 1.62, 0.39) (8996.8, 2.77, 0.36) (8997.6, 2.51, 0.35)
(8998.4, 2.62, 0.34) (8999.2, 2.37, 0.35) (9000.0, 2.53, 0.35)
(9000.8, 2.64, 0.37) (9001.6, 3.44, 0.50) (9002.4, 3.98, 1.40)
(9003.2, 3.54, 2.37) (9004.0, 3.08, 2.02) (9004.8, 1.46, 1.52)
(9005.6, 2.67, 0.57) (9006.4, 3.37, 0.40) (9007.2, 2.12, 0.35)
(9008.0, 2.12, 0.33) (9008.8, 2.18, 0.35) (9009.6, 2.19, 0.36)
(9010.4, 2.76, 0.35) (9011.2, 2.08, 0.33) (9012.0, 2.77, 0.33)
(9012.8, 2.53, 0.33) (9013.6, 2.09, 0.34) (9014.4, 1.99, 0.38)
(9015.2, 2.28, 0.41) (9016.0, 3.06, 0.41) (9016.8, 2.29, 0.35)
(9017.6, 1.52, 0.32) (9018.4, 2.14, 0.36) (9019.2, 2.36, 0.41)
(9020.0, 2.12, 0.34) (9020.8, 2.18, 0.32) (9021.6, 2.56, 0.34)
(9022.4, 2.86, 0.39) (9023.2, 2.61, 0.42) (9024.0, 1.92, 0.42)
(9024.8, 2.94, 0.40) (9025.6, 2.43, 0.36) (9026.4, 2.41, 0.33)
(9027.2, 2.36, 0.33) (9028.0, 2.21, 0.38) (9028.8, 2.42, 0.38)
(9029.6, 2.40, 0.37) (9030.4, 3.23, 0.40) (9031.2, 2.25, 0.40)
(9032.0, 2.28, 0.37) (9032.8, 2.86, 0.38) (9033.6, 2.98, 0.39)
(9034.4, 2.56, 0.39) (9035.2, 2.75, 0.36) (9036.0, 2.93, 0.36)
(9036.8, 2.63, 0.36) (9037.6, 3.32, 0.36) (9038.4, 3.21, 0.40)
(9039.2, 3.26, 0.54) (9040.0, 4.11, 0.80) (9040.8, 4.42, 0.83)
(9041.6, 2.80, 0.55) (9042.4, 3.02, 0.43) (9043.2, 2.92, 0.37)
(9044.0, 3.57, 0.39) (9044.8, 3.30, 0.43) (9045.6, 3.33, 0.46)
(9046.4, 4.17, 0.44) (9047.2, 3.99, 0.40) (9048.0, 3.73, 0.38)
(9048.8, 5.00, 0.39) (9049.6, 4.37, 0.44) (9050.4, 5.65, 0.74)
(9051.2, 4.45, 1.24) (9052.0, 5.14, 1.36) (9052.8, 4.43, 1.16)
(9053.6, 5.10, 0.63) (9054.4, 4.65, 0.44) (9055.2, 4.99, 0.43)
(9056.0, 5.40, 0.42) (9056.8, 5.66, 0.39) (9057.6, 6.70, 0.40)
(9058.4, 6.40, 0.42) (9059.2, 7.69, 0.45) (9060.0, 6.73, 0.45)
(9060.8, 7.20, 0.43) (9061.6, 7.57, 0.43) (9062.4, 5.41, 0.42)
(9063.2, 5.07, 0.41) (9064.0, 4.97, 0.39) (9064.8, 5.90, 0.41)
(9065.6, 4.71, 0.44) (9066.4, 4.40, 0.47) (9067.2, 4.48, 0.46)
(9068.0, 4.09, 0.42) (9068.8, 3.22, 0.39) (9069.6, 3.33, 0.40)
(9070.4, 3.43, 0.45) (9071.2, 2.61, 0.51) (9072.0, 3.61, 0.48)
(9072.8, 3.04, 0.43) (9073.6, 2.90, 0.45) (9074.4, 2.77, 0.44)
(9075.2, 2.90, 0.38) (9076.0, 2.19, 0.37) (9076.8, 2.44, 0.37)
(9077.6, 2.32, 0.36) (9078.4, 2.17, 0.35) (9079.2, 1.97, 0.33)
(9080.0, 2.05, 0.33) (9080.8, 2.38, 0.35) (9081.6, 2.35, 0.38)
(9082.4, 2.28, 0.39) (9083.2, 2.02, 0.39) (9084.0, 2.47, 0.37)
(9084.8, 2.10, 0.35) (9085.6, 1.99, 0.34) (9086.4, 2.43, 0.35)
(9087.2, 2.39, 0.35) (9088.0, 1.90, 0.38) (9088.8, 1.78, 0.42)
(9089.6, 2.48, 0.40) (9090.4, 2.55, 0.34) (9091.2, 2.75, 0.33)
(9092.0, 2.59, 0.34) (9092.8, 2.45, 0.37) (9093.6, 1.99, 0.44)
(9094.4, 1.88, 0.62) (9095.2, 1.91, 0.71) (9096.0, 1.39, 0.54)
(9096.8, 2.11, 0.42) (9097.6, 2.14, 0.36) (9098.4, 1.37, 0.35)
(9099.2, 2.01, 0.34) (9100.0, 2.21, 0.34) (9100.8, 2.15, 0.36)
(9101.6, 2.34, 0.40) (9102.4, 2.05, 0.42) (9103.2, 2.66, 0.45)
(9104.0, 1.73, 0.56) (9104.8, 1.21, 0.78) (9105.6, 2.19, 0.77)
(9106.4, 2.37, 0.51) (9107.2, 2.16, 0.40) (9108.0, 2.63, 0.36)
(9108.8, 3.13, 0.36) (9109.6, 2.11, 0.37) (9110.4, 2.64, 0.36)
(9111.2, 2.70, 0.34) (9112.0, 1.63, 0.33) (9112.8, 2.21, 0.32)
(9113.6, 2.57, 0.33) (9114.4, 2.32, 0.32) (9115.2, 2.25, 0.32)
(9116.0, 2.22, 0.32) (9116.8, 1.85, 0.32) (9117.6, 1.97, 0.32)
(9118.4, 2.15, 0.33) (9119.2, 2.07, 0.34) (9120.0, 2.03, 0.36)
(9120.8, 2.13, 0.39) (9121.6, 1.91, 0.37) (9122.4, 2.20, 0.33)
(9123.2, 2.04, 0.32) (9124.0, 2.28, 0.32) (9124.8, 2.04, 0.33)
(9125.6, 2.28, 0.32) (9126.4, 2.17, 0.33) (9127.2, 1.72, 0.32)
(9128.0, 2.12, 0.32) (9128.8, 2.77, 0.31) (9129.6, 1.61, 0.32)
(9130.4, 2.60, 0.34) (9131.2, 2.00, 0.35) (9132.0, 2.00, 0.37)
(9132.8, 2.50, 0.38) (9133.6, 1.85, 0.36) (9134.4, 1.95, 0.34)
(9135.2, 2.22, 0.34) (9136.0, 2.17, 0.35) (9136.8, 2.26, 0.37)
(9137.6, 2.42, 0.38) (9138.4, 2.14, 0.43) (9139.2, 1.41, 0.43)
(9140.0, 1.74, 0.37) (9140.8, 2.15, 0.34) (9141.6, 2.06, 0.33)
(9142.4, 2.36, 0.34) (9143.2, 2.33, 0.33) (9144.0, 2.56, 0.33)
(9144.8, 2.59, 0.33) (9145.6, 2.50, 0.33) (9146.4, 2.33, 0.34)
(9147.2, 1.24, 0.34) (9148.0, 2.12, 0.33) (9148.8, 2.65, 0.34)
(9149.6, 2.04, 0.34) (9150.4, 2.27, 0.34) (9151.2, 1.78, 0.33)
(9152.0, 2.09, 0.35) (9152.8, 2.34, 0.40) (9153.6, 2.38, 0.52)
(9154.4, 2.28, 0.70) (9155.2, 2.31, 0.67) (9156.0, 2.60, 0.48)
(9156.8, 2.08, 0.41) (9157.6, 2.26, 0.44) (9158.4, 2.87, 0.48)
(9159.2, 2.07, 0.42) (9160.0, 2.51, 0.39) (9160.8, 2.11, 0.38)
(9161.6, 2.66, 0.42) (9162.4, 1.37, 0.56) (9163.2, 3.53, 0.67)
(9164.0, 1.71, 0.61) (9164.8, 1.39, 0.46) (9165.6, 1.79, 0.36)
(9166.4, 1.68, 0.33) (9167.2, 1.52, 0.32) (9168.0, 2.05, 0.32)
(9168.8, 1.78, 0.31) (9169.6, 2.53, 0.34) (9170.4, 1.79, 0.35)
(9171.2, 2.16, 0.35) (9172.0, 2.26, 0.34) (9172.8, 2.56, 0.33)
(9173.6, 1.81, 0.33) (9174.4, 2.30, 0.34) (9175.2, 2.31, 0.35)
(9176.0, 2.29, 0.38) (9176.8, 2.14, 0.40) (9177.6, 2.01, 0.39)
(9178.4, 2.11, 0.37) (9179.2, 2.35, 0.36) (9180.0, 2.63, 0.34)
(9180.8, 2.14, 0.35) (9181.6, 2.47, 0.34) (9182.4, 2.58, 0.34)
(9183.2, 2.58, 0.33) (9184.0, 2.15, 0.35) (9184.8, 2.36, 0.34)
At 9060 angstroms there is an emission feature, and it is [O III]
